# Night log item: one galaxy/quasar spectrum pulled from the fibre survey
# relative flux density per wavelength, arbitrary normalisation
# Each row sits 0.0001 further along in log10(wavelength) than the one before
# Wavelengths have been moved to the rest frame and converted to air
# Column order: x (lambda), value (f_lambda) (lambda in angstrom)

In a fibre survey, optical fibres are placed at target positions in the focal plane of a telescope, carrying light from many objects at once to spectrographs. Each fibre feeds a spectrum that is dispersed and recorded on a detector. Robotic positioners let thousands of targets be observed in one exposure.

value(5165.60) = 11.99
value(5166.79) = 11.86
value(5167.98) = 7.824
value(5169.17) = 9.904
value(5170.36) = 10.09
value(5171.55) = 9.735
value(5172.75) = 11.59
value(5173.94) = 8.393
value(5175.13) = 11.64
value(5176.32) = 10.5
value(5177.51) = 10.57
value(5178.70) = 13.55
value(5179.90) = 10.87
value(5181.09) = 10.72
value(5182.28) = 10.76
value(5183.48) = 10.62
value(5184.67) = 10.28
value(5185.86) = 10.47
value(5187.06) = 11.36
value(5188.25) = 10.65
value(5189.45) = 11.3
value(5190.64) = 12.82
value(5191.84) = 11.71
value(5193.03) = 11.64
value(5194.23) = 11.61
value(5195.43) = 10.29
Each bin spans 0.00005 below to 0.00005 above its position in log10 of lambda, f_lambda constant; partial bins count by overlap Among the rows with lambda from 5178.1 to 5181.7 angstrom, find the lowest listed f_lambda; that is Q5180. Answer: 10.72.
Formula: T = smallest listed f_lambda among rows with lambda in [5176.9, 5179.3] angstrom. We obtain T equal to 10.57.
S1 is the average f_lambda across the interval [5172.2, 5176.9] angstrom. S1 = 10.5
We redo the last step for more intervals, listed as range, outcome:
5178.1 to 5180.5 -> 12.2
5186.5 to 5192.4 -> 11.6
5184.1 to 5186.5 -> 10.4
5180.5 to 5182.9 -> 10.7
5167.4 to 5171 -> 9.29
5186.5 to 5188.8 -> 11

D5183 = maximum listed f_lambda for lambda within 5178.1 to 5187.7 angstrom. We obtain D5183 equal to 13.55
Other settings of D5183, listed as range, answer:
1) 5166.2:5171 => 11.86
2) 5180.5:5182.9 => 10.76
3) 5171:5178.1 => 11.64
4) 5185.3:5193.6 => 12.82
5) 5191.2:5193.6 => 11.71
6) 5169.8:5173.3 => 11.59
